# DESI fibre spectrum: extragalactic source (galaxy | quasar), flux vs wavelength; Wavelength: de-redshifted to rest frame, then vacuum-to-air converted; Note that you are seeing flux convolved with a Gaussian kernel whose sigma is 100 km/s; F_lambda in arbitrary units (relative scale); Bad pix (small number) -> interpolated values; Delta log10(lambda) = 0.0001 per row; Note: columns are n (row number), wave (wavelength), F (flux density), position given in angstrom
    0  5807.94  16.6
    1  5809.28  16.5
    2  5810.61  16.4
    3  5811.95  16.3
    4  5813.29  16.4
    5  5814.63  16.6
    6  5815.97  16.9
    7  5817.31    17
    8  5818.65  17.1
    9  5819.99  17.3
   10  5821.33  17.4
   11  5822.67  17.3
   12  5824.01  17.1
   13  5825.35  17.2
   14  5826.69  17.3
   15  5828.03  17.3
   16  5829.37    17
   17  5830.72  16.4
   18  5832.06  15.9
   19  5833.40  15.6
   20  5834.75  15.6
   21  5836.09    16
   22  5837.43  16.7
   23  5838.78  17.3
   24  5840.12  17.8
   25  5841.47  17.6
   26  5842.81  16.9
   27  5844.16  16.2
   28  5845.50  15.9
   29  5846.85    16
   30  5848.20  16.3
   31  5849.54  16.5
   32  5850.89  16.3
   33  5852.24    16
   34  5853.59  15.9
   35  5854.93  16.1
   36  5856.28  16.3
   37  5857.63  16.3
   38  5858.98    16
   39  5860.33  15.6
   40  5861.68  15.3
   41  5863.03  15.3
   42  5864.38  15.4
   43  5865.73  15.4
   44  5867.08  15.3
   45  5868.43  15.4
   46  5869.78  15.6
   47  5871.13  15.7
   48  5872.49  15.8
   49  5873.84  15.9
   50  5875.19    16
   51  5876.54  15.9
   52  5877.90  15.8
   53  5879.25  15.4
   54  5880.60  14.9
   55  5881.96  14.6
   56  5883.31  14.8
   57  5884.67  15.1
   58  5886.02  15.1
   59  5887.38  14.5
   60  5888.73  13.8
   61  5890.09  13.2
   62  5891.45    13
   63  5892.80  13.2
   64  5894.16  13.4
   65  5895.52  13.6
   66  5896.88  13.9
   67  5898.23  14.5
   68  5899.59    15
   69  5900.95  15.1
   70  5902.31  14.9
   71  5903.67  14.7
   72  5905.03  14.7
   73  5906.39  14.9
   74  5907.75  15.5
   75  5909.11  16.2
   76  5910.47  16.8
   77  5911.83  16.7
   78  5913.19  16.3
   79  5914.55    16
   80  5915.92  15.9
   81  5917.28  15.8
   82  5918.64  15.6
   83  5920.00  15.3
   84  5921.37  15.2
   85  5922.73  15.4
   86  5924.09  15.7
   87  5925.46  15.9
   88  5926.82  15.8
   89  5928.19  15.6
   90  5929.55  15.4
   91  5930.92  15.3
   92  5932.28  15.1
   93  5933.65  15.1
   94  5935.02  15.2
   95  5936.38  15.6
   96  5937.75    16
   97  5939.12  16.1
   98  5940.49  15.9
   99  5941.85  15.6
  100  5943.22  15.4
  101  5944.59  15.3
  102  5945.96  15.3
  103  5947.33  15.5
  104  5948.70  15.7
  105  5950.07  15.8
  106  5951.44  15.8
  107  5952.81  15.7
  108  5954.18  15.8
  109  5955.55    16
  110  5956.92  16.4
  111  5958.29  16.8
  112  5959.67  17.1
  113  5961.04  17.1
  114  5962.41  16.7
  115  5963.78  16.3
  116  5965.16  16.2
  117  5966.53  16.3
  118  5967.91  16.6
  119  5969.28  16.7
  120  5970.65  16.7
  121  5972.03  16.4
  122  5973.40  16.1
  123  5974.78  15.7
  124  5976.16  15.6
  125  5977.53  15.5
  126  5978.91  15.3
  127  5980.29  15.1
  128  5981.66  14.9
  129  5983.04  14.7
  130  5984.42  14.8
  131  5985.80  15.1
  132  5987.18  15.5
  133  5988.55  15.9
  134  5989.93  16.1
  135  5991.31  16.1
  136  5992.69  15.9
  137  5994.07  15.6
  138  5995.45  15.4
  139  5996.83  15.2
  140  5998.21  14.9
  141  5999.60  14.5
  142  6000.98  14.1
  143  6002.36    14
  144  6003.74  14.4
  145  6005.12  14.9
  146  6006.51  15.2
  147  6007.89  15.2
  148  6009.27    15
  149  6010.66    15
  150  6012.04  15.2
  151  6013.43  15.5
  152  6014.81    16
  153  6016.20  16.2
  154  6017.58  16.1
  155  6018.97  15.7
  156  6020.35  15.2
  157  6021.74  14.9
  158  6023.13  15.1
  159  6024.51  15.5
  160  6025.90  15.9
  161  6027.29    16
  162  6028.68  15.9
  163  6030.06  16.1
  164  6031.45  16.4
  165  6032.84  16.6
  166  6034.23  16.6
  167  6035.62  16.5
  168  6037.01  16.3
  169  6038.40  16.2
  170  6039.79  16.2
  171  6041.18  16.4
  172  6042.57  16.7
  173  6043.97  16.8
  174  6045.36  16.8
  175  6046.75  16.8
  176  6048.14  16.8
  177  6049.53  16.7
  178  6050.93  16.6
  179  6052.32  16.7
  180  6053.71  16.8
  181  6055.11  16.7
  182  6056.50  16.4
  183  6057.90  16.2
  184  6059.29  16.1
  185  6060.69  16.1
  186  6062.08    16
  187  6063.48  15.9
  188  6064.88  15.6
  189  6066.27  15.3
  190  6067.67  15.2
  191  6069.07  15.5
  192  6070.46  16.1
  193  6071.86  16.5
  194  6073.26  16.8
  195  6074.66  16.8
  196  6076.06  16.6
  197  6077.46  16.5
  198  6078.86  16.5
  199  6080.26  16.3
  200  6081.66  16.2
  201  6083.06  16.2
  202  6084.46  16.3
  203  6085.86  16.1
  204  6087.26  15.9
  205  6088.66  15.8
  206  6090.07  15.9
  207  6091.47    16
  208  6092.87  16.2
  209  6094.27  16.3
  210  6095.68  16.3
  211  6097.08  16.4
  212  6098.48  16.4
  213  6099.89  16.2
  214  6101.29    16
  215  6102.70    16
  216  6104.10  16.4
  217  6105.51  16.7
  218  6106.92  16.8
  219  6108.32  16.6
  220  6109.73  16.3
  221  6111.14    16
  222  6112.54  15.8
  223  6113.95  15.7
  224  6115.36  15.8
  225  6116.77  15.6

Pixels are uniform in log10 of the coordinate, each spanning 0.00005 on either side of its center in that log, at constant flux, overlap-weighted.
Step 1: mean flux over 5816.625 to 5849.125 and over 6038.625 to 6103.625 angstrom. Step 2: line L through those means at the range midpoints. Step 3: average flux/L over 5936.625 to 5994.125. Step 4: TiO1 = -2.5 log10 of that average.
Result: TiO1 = 0.04 mag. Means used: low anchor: 16.8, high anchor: 16.3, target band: 15.9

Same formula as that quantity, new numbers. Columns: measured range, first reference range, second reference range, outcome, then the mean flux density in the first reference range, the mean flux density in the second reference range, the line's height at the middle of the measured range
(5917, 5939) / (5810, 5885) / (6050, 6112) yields 0.048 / 16.2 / 16.2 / 16.2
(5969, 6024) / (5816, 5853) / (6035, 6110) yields 0.072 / 16.7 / 16.3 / 16.4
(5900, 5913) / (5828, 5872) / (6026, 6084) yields 0.045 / 16.1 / 16.3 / 16.2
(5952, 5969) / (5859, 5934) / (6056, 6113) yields -0.061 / 15.2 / 16.2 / 15.5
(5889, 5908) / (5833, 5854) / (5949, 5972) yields 0.155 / 16.4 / 16.4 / 16.4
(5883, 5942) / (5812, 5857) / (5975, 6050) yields 0.073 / 16.6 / 15.6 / 16.2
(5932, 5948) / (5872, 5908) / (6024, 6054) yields -0.017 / 14.7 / 16.4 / 15.3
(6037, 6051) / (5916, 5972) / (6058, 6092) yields -0.036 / 15.9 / 16.1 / 16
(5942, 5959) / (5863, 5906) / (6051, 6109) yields -0.033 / 14.8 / 16.2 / 15.3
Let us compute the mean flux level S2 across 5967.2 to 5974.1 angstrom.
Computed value 16.5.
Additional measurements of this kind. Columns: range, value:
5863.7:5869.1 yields 15.4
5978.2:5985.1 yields 15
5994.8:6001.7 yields 14.8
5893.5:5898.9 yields 13.9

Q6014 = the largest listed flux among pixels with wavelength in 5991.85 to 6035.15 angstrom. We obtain 16.6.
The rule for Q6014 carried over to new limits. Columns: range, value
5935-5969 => 17.1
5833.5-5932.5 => 17.8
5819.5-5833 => 17.4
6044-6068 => 16.8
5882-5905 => 15.1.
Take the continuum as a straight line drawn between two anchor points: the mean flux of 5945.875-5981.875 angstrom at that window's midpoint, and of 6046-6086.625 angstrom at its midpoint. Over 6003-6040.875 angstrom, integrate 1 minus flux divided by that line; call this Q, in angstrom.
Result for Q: 1.2 angstrom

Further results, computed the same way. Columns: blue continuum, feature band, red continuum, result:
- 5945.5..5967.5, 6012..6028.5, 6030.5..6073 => 0.6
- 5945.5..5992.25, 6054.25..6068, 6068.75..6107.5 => 0.2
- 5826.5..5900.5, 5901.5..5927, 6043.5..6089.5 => 0.2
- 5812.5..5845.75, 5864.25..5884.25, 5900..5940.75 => 0.9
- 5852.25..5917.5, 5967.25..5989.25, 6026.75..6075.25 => 0.2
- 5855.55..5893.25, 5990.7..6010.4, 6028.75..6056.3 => 1.4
